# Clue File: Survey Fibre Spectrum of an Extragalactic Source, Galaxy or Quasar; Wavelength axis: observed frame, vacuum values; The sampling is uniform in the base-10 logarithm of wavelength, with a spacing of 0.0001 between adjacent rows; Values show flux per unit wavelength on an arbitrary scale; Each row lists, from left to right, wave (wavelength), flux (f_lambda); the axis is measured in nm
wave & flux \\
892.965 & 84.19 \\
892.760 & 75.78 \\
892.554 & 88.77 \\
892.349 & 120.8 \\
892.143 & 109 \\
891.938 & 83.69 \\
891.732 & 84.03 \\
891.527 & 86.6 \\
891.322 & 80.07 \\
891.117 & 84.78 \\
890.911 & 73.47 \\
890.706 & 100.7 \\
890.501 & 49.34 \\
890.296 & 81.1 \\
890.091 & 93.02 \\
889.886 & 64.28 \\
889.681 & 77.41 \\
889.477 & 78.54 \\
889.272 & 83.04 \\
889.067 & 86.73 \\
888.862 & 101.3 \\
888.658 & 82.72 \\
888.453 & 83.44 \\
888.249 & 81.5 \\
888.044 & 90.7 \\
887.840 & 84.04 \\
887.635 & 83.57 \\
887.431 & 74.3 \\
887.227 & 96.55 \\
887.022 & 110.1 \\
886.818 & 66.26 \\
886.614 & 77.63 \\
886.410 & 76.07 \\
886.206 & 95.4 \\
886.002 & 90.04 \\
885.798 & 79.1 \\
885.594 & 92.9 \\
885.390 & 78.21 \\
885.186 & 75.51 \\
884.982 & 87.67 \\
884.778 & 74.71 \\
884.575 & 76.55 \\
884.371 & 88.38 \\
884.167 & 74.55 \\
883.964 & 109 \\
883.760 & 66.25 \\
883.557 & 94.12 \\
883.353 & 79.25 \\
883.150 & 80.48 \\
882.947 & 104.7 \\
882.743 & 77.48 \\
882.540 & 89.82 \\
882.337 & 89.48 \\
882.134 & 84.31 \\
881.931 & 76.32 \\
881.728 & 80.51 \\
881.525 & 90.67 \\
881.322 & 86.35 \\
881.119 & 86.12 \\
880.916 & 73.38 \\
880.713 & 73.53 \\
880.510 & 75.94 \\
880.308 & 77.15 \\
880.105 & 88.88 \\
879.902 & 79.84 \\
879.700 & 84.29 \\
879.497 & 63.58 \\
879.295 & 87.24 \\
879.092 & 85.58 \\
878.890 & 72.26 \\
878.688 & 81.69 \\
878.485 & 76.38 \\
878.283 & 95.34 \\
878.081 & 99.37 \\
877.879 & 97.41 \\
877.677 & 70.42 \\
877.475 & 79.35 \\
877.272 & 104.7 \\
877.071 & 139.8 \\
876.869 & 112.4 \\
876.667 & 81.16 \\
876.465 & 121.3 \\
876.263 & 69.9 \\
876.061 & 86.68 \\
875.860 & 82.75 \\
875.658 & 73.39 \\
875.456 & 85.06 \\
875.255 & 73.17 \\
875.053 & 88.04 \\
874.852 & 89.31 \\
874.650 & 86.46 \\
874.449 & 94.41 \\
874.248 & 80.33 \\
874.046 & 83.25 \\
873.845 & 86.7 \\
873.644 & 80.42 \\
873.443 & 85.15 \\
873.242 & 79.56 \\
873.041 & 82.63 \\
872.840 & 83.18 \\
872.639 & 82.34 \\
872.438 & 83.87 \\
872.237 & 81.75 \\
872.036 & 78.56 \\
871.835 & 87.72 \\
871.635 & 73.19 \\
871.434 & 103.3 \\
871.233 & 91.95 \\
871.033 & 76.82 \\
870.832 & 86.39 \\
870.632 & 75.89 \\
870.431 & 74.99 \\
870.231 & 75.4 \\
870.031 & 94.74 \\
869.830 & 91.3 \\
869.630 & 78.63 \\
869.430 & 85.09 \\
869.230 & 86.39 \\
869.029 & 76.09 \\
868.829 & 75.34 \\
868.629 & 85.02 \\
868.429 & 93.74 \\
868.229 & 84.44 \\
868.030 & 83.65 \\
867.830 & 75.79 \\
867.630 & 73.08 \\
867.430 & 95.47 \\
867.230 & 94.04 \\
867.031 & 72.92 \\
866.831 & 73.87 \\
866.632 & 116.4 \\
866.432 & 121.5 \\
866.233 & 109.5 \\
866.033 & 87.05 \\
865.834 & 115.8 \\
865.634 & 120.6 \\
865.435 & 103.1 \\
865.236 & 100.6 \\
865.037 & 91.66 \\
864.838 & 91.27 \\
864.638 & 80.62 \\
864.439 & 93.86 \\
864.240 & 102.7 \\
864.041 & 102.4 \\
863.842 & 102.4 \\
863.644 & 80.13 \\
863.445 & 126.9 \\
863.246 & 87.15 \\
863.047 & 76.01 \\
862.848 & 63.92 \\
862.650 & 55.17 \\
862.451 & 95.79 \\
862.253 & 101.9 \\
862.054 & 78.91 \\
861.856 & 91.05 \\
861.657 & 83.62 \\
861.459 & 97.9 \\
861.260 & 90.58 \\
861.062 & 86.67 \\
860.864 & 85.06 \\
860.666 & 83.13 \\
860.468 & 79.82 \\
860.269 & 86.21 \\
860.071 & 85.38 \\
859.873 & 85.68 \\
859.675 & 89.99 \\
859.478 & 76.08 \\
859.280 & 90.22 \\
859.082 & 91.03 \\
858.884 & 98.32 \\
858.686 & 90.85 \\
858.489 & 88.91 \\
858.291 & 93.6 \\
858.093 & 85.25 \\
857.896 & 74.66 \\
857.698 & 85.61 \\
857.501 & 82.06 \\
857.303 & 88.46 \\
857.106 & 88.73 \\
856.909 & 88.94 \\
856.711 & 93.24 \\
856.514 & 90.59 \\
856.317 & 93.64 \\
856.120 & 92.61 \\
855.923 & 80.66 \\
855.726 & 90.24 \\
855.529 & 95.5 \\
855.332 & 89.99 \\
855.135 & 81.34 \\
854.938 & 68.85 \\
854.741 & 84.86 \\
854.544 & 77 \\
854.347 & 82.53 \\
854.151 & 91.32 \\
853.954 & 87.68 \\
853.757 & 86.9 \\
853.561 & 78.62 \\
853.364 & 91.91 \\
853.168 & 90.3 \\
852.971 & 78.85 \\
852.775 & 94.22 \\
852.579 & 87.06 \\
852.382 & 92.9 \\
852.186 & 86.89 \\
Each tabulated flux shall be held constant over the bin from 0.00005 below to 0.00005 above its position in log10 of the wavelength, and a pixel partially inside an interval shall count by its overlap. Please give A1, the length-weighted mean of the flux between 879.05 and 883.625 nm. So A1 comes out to 82.9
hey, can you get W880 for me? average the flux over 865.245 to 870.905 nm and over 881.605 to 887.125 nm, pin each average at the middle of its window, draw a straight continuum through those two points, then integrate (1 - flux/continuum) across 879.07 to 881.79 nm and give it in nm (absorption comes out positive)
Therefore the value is 0.15 nm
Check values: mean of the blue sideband 89.7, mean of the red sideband 84.3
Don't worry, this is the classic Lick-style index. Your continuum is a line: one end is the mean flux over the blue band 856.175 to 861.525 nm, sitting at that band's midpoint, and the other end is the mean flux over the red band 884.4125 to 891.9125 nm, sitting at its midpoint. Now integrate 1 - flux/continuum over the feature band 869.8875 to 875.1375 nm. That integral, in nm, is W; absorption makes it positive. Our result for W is 0.083 nm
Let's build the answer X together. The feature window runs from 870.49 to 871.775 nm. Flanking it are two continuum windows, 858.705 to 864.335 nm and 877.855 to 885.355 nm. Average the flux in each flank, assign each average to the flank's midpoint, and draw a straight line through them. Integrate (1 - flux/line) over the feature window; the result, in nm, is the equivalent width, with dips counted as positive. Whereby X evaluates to 0.02 nm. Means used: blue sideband 88.4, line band 84.4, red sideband 83.2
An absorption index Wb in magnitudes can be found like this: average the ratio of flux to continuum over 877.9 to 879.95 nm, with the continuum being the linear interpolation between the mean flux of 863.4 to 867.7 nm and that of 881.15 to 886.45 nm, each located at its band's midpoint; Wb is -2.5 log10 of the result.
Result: 0.06 mag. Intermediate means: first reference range 97.8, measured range 83.2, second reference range 84.6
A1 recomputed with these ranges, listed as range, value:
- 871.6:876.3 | 82.7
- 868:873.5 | 83.5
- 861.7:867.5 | 94.1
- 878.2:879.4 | 82.8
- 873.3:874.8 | 85.2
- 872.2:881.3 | 85.5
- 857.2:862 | 87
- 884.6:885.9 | 81.1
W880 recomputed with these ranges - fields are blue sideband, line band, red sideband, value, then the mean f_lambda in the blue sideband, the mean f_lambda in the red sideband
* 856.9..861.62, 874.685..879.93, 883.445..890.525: -0.19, 87.1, 83.3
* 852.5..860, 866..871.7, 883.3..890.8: -0.08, 87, 83.4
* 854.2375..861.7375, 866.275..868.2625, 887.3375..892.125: -0.10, 86.8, 82.6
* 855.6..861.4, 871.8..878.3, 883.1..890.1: -0.21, 87.6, 83.7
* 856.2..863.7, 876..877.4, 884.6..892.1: -0.29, 87.2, 83.2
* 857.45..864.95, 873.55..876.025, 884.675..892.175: 0.06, 88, 83.5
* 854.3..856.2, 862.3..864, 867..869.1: -0.07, 84.3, 83.1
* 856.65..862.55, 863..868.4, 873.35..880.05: -0.46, 87.9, 87.2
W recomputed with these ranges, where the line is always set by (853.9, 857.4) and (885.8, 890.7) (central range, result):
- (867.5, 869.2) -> 0.08 nm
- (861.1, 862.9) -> 0.03 nm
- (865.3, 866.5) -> -0.32 nm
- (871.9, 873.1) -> 0.04 nm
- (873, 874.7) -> 0.01 nm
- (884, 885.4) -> 0.05 nm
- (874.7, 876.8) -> -0.02 nm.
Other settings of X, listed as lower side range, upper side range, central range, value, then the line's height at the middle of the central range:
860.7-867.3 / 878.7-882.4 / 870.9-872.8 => 0.065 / 87.4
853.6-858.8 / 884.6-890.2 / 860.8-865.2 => -0.181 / 86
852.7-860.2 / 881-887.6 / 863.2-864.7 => -0.199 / 86.3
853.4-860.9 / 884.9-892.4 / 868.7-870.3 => 0.051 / 85.8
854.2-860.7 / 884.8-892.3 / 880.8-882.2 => 0.038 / 84.7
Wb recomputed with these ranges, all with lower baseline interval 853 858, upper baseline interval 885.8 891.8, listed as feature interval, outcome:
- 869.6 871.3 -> 0.03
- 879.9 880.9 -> 0.07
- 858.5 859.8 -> -0.04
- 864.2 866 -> -0.17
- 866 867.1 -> -0.15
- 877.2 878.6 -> -0.05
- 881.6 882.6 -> 0.00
